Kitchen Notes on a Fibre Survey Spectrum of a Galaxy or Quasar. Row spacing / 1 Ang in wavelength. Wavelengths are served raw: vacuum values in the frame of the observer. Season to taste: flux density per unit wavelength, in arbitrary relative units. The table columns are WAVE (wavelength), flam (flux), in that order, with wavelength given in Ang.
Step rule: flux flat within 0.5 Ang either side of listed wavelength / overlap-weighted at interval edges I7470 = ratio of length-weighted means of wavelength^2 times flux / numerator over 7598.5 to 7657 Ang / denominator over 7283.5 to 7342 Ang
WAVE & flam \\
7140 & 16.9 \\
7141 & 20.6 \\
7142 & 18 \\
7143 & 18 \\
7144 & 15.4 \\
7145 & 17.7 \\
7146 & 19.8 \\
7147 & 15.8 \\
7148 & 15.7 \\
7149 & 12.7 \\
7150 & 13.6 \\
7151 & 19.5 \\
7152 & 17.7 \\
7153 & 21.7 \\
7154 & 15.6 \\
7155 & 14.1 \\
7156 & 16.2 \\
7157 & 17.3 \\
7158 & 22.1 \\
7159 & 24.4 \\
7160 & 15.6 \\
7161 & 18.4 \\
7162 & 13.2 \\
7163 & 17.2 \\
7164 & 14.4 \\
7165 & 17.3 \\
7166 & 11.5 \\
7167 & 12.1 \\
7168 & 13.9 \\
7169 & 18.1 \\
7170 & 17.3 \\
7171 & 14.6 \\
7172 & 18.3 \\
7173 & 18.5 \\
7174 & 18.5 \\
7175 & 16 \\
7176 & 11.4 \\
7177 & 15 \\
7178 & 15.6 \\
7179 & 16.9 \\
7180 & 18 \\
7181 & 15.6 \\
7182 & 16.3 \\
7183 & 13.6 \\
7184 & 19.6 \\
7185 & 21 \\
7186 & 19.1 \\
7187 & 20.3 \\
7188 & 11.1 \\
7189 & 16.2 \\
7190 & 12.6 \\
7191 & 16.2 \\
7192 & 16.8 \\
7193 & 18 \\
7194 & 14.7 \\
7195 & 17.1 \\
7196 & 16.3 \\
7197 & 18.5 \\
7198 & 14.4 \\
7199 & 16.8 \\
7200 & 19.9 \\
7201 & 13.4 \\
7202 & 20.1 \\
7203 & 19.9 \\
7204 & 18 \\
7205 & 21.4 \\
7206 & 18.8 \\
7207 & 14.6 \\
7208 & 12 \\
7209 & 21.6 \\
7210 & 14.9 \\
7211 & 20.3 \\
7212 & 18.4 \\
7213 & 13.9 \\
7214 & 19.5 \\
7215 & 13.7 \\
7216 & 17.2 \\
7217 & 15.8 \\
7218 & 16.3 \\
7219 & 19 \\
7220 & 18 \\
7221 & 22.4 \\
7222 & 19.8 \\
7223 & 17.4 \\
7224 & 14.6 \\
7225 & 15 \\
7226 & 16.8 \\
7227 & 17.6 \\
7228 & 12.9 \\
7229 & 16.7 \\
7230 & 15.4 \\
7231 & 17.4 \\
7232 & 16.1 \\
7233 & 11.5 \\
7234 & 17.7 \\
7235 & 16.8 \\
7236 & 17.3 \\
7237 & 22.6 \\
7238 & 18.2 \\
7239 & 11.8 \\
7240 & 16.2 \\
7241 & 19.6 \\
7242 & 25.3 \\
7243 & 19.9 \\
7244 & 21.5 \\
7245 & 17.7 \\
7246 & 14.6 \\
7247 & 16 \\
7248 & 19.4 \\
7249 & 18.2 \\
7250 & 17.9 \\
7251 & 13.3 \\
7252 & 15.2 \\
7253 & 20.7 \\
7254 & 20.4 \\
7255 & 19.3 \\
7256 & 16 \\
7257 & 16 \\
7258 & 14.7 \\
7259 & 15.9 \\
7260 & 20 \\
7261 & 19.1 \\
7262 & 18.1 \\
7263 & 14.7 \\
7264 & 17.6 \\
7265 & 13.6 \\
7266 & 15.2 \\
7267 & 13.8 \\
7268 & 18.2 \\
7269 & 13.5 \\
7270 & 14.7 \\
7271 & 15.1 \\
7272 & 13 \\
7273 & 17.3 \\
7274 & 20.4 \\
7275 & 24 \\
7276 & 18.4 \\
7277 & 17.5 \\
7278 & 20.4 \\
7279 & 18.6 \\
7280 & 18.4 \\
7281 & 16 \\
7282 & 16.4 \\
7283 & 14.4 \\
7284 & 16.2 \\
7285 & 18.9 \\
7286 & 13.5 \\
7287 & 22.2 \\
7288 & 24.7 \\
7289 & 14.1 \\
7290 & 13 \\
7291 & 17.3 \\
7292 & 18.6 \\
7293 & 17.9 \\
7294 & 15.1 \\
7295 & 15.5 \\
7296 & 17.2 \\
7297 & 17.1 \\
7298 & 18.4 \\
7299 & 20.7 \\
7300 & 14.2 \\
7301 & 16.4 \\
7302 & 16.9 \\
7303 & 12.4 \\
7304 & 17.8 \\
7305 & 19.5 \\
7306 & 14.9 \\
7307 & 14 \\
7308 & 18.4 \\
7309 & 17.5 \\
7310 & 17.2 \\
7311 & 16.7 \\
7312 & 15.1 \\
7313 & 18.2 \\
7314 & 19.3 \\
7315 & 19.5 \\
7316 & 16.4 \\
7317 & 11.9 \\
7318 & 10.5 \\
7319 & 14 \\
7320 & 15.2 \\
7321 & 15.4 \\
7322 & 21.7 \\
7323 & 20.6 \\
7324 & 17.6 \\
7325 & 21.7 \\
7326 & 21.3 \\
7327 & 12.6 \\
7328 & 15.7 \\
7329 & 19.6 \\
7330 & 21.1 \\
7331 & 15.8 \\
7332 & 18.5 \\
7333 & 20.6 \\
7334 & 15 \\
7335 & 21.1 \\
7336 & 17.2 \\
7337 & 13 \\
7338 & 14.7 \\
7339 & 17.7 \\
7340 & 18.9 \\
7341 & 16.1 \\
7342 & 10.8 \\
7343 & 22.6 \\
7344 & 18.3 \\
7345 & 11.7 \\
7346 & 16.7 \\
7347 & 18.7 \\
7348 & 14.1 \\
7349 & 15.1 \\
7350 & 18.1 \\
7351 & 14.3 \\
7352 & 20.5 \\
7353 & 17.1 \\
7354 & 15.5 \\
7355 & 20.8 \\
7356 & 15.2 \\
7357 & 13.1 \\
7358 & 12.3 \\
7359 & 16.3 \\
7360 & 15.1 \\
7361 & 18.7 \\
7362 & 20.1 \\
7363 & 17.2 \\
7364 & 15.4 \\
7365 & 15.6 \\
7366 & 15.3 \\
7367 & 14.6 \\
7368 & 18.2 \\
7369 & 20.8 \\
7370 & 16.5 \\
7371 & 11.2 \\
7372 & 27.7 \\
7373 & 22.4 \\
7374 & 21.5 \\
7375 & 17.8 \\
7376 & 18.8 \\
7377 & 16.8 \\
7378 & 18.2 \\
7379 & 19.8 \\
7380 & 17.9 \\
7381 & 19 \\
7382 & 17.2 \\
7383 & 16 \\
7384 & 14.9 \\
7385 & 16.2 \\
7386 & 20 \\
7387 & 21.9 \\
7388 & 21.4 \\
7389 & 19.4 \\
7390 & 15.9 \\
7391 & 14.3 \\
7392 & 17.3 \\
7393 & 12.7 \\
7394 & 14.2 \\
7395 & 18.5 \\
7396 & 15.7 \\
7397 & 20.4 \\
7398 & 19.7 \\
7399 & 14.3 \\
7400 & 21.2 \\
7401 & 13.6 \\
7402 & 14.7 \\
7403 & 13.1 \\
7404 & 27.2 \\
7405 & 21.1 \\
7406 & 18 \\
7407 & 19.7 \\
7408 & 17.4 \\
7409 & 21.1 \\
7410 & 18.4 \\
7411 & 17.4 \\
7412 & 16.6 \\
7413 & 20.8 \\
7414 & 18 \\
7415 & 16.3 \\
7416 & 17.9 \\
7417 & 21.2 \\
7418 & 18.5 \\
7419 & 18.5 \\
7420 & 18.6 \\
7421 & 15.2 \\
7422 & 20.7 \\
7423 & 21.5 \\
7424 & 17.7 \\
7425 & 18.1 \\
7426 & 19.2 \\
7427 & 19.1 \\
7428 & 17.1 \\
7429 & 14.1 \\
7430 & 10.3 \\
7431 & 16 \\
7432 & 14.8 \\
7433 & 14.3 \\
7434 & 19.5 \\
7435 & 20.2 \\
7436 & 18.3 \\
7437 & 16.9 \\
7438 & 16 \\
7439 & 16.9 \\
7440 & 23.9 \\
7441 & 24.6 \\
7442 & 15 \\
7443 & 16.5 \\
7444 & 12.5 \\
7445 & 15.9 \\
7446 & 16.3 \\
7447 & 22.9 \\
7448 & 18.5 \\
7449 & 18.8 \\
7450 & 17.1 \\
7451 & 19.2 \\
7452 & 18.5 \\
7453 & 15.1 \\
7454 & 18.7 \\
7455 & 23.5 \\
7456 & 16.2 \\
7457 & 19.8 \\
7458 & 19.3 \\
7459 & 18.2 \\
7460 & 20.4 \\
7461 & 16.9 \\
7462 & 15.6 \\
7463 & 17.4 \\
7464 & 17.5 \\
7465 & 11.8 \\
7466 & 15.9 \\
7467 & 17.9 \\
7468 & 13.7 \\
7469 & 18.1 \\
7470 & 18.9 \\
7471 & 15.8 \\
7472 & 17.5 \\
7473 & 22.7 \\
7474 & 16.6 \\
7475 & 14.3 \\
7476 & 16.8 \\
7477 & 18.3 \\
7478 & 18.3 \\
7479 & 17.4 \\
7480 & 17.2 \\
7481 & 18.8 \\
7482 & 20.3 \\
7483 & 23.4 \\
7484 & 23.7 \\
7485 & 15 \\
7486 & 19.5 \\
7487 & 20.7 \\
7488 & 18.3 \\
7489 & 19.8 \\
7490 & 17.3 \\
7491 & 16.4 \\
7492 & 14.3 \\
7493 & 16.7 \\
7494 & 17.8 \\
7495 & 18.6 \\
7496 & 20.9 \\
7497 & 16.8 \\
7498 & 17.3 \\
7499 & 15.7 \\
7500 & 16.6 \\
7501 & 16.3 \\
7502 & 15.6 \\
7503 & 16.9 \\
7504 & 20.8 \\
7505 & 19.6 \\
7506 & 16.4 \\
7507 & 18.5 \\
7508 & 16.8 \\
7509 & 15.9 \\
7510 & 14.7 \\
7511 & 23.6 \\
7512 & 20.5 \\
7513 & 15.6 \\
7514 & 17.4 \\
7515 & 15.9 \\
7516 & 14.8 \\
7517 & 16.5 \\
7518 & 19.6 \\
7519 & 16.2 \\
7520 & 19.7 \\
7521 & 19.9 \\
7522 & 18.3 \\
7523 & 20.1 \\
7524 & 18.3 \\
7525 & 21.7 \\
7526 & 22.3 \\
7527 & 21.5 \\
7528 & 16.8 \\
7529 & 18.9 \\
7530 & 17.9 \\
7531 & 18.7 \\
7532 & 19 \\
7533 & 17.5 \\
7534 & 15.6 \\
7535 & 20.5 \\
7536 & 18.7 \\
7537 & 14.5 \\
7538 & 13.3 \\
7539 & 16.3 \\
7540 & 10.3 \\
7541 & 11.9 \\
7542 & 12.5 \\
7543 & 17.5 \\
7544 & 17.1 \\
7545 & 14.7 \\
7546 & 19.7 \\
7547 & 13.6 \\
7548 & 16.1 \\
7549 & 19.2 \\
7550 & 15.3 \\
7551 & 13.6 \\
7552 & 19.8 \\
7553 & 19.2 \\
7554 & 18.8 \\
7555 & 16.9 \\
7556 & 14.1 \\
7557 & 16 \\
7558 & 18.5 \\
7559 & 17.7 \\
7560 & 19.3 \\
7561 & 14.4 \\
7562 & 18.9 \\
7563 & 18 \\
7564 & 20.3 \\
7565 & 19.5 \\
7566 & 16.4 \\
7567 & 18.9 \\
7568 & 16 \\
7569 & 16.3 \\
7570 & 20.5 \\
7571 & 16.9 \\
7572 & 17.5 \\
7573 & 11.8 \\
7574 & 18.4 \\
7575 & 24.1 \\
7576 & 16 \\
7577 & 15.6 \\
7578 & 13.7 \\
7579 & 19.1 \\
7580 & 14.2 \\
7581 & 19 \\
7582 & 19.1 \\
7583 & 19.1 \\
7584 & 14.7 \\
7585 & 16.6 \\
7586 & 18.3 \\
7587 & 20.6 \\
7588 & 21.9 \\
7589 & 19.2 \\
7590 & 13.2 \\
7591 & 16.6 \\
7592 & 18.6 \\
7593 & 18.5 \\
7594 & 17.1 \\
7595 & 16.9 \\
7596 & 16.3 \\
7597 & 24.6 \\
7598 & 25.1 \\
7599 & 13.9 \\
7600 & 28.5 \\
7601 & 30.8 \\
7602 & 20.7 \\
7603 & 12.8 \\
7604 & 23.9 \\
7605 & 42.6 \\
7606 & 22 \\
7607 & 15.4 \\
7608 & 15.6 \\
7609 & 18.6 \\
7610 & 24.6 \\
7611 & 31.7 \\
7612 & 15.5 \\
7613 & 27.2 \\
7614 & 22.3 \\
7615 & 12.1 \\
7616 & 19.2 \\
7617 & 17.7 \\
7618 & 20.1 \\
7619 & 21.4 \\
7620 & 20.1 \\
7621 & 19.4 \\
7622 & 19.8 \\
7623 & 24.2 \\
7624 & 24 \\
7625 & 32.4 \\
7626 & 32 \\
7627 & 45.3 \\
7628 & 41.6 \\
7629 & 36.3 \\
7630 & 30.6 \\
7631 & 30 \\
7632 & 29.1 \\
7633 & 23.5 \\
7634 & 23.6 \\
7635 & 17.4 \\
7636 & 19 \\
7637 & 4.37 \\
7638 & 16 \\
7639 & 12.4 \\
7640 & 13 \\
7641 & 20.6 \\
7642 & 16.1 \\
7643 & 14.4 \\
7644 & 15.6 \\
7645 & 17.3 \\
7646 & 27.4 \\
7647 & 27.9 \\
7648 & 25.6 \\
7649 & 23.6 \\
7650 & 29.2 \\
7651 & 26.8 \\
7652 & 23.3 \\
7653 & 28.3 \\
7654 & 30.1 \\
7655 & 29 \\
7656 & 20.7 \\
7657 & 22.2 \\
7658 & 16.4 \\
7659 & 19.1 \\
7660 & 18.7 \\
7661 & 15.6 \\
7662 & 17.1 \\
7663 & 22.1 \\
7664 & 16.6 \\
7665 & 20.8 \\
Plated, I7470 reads 1.5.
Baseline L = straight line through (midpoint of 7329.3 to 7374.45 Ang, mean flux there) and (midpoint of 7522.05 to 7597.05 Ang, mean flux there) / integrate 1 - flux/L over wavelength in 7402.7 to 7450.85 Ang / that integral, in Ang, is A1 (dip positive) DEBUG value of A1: -2.4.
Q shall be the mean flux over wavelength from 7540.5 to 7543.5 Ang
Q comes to 14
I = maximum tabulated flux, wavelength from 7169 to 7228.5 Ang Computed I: 22.4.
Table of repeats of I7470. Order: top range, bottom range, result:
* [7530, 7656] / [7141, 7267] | 1.31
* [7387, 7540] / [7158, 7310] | 1.12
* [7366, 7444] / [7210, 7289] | 1.08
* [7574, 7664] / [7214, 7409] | 1.35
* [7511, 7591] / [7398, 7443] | 1.00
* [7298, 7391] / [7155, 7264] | 1.05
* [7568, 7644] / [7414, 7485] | 1.21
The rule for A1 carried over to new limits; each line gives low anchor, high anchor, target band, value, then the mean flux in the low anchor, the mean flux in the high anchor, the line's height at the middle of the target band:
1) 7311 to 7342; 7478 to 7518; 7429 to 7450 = 0.39 Ang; 17.1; 17.9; 17.6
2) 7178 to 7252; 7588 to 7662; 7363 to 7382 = 0.95 Ang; 17.1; 22.2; 19.1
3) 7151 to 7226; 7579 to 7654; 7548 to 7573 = 4.47 Ang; 16.9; 21.9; 21.2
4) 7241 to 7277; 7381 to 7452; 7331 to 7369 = 2.17 Ang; 17.4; 17.8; 17.7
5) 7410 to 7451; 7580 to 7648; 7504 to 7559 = 6.87 Ang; 17.8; 21.5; 19.9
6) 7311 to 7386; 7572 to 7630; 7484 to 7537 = 4.92 Ang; 17.2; 21.4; 19.9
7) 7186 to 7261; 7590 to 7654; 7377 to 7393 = 1.33 Ang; 17.2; 22.5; 19.4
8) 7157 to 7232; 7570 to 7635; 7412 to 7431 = 1.64 Ang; 16.8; 21.7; 19.5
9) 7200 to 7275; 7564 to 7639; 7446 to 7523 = 7.08 Ang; 17.2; 21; 19.7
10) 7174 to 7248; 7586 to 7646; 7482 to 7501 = 1.91 Ang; 17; 21.8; 20.3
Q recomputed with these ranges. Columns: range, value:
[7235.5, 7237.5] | 20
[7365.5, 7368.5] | 16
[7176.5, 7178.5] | 15.3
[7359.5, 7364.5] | 17.3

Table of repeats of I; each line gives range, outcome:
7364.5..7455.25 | 27.7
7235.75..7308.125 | 25.3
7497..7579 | 24.1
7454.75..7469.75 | 23.5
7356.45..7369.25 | 20.8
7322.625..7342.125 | 21.7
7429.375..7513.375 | 24.6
